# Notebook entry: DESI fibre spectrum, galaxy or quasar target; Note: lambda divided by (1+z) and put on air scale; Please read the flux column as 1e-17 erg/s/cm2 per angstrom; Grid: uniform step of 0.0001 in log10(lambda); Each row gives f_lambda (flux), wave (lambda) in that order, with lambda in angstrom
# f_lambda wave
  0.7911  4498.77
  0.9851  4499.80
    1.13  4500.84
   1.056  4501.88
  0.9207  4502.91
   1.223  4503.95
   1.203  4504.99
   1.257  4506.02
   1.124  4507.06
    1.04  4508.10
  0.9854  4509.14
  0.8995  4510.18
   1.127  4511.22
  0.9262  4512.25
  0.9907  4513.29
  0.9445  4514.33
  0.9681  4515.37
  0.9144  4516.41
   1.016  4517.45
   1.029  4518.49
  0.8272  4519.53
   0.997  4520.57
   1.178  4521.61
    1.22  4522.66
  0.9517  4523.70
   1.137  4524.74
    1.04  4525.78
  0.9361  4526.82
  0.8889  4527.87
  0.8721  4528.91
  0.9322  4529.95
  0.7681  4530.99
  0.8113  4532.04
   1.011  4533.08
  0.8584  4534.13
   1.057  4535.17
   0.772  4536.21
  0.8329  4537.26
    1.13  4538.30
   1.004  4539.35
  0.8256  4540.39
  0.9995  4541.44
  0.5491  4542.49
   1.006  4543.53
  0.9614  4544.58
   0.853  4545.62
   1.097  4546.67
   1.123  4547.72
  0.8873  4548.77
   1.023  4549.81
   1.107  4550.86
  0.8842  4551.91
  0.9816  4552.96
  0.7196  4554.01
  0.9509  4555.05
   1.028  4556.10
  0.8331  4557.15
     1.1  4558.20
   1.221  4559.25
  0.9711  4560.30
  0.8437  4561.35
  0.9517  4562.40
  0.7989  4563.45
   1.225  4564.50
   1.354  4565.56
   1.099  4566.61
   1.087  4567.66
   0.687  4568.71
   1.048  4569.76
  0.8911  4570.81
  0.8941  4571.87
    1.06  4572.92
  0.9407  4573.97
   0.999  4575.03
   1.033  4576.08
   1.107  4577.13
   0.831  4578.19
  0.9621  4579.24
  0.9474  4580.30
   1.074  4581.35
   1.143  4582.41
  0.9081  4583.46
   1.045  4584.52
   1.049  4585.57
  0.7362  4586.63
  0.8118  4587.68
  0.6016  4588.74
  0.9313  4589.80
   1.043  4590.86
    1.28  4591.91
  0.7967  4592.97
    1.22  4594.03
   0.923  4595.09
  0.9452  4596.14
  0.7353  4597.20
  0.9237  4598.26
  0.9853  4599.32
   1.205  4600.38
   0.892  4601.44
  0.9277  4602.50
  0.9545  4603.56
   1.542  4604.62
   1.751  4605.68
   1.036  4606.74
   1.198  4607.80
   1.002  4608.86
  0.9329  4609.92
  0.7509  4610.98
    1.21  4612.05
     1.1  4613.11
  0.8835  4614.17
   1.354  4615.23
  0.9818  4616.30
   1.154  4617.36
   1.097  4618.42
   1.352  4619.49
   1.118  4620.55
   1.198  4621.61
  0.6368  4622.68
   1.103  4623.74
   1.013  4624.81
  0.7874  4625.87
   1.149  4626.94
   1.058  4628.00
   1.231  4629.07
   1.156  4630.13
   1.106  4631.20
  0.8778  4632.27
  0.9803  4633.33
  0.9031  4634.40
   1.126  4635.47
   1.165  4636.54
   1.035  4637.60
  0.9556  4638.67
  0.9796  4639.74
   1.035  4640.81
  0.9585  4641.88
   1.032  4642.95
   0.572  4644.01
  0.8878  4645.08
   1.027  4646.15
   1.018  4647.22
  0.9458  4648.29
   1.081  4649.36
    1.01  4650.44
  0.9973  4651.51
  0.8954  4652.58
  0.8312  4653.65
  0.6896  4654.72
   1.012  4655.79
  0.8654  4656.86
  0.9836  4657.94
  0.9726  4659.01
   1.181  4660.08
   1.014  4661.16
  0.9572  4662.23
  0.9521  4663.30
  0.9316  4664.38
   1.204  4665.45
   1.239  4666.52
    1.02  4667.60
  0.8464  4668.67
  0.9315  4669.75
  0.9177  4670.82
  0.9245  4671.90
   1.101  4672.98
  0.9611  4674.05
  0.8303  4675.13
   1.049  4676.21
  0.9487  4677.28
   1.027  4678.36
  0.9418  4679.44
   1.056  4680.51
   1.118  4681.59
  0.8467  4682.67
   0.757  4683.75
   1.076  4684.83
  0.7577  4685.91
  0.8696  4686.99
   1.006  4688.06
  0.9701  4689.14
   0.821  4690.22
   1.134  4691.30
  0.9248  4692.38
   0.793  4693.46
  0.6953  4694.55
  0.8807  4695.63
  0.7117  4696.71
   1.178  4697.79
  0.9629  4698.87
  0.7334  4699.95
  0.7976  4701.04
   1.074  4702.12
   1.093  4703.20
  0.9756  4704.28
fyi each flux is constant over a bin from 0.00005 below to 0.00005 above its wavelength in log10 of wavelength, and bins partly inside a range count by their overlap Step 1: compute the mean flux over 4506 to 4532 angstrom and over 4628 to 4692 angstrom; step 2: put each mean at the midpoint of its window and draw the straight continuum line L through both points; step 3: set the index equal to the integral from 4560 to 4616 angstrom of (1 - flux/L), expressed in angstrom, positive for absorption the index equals -1.6 angstrom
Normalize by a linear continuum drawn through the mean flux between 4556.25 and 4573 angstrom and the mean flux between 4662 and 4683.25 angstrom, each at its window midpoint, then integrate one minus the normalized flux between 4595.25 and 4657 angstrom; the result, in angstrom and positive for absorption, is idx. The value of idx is -1.72 angstrom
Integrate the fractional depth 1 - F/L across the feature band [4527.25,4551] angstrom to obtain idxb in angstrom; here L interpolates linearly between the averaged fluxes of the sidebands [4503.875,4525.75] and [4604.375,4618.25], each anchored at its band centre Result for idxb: 3.11 angstrom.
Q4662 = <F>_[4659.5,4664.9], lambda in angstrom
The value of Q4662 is 1.01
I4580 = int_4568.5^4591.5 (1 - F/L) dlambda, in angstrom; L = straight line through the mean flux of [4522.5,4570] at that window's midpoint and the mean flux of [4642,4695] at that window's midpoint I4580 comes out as 0.3 angstrom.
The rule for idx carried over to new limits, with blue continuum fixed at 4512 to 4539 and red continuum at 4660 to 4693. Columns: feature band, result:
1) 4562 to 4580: -0.59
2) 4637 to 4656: 0.59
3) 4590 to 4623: -3.45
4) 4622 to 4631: -0.49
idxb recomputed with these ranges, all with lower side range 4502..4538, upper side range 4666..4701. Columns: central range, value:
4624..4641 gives -1.5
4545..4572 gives -0.3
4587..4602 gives 0.3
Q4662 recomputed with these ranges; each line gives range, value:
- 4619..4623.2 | 1.08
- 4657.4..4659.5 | 0.978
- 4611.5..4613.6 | 1.15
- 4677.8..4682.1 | 1.03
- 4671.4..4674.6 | 0.995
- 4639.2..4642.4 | 0.99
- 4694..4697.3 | 0.768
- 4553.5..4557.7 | 0.886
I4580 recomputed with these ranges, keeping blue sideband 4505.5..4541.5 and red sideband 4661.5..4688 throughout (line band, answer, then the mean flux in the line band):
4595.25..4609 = -1.5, 1.08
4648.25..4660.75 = 0.2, 0.956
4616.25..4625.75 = -0.9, 1.07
